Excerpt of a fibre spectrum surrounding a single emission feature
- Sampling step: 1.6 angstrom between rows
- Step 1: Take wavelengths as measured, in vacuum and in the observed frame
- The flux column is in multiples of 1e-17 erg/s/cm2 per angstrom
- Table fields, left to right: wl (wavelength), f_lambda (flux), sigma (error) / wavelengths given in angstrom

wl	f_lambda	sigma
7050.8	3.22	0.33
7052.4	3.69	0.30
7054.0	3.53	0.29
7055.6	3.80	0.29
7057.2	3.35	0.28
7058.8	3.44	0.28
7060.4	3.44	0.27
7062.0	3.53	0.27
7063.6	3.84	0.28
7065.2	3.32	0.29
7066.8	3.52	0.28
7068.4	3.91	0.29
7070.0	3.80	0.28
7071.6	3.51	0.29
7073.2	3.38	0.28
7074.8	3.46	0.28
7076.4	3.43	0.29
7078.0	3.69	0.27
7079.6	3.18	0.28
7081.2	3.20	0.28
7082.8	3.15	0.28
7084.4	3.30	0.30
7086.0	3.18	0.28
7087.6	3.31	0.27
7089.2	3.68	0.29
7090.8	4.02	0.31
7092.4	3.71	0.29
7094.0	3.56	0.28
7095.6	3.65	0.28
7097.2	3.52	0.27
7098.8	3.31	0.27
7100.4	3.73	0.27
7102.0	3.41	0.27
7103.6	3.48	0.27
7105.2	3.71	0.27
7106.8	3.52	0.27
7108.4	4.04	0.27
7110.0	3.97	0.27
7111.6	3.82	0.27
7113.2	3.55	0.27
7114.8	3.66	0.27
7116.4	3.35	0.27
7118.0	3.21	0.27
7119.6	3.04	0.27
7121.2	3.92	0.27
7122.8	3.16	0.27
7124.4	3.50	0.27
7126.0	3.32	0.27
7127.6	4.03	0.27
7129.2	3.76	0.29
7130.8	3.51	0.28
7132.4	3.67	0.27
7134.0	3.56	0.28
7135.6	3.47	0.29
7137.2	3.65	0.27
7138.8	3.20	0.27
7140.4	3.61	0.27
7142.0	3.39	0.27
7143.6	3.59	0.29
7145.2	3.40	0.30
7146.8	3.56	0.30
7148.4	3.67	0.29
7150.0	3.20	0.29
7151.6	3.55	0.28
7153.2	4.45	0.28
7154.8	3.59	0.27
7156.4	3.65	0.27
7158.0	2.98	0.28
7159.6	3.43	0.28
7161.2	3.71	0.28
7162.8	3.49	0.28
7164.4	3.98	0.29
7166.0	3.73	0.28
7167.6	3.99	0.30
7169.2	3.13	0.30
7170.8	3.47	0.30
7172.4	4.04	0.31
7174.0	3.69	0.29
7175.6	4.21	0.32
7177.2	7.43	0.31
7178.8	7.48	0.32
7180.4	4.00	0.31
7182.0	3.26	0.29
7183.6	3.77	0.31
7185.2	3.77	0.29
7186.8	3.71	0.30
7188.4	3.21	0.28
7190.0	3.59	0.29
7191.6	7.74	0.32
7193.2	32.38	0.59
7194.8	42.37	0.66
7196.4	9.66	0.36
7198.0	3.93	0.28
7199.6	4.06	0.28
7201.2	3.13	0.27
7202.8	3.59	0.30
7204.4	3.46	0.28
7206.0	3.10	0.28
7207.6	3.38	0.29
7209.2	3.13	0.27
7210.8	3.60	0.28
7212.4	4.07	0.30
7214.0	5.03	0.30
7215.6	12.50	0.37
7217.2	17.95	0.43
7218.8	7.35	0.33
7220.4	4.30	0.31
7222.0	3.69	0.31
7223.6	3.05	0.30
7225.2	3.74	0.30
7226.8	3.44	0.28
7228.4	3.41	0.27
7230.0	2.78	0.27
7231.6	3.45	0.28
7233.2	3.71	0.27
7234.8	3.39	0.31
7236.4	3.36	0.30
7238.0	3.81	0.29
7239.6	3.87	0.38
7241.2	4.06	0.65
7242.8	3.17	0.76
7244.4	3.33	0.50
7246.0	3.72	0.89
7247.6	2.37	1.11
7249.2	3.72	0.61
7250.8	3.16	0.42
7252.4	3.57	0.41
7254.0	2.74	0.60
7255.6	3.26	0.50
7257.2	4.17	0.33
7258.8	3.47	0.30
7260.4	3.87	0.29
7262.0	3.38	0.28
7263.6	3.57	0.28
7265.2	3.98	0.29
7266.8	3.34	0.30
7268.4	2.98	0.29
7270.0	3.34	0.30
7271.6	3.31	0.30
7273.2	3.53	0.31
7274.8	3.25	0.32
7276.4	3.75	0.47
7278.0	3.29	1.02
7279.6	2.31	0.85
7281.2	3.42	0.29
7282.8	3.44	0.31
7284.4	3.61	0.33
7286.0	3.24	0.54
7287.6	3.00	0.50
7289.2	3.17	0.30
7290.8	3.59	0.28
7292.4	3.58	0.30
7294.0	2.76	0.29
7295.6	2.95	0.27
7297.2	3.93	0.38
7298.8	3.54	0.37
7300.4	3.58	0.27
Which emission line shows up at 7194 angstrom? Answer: H-alpha 6563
